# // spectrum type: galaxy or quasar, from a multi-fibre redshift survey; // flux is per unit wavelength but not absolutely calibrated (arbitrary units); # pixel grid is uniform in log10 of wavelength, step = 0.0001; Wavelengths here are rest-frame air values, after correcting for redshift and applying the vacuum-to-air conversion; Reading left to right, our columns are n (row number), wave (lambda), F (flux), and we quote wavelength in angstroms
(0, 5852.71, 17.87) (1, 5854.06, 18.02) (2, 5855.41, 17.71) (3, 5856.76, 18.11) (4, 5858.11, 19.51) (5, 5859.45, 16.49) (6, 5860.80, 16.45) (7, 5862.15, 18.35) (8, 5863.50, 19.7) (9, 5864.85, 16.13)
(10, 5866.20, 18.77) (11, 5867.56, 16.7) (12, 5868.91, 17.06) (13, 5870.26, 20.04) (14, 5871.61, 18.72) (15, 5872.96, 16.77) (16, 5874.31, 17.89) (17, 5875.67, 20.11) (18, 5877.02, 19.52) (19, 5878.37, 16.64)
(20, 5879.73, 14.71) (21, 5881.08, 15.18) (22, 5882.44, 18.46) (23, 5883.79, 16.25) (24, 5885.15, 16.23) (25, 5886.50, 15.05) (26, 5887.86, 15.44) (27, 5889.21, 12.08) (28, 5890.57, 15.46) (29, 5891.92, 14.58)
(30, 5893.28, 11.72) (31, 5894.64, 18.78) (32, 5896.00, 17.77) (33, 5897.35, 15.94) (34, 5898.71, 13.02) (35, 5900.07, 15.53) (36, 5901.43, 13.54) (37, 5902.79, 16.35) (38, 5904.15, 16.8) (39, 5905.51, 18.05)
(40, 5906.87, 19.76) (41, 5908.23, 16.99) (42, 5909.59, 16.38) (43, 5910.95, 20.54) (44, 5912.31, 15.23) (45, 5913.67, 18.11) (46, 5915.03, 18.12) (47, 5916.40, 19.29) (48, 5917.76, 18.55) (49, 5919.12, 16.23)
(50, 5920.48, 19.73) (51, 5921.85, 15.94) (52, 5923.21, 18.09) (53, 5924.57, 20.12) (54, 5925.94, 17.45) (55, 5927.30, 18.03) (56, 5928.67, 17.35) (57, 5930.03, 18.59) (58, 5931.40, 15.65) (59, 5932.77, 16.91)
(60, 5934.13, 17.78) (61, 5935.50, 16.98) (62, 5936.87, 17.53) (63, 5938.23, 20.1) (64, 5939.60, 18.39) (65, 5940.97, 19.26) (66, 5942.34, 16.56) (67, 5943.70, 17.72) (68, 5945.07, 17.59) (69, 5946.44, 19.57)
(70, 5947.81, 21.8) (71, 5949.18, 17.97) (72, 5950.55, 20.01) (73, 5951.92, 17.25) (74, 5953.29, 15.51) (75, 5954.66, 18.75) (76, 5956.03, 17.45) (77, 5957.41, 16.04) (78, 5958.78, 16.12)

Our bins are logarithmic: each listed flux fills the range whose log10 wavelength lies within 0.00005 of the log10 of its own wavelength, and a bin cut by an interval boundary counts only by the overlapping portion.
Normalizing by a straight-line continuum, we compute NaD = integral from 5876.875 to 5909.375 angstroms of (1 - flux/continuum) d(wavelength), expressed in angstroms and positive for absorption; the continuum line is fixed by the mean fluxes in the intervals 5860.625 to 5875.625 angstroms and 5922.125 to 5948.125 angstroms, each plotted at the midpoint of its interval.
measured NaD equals 3.8 angstroms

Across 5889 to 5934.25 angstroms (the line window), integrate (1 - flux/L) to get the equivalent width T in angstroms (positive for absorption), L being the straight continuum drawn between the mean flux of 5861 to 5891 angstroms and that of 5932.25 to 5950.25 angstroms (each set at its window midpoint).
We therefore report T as 2.2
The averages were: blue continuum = 17.1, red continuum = 18.4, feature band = 16.9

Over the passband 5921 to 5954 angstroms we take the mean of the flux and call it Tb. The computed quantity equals 18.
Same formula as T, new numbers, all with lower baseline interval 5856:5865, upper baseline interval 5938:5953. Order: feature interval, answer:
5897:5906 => 1.3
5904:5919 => 0.3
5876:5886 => 0.7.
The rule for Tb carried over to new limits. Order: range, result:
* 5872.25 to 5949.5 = 17.2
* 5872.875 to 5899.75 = 16.1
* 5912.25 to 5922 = 17.9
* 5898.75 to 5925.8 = 17.4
